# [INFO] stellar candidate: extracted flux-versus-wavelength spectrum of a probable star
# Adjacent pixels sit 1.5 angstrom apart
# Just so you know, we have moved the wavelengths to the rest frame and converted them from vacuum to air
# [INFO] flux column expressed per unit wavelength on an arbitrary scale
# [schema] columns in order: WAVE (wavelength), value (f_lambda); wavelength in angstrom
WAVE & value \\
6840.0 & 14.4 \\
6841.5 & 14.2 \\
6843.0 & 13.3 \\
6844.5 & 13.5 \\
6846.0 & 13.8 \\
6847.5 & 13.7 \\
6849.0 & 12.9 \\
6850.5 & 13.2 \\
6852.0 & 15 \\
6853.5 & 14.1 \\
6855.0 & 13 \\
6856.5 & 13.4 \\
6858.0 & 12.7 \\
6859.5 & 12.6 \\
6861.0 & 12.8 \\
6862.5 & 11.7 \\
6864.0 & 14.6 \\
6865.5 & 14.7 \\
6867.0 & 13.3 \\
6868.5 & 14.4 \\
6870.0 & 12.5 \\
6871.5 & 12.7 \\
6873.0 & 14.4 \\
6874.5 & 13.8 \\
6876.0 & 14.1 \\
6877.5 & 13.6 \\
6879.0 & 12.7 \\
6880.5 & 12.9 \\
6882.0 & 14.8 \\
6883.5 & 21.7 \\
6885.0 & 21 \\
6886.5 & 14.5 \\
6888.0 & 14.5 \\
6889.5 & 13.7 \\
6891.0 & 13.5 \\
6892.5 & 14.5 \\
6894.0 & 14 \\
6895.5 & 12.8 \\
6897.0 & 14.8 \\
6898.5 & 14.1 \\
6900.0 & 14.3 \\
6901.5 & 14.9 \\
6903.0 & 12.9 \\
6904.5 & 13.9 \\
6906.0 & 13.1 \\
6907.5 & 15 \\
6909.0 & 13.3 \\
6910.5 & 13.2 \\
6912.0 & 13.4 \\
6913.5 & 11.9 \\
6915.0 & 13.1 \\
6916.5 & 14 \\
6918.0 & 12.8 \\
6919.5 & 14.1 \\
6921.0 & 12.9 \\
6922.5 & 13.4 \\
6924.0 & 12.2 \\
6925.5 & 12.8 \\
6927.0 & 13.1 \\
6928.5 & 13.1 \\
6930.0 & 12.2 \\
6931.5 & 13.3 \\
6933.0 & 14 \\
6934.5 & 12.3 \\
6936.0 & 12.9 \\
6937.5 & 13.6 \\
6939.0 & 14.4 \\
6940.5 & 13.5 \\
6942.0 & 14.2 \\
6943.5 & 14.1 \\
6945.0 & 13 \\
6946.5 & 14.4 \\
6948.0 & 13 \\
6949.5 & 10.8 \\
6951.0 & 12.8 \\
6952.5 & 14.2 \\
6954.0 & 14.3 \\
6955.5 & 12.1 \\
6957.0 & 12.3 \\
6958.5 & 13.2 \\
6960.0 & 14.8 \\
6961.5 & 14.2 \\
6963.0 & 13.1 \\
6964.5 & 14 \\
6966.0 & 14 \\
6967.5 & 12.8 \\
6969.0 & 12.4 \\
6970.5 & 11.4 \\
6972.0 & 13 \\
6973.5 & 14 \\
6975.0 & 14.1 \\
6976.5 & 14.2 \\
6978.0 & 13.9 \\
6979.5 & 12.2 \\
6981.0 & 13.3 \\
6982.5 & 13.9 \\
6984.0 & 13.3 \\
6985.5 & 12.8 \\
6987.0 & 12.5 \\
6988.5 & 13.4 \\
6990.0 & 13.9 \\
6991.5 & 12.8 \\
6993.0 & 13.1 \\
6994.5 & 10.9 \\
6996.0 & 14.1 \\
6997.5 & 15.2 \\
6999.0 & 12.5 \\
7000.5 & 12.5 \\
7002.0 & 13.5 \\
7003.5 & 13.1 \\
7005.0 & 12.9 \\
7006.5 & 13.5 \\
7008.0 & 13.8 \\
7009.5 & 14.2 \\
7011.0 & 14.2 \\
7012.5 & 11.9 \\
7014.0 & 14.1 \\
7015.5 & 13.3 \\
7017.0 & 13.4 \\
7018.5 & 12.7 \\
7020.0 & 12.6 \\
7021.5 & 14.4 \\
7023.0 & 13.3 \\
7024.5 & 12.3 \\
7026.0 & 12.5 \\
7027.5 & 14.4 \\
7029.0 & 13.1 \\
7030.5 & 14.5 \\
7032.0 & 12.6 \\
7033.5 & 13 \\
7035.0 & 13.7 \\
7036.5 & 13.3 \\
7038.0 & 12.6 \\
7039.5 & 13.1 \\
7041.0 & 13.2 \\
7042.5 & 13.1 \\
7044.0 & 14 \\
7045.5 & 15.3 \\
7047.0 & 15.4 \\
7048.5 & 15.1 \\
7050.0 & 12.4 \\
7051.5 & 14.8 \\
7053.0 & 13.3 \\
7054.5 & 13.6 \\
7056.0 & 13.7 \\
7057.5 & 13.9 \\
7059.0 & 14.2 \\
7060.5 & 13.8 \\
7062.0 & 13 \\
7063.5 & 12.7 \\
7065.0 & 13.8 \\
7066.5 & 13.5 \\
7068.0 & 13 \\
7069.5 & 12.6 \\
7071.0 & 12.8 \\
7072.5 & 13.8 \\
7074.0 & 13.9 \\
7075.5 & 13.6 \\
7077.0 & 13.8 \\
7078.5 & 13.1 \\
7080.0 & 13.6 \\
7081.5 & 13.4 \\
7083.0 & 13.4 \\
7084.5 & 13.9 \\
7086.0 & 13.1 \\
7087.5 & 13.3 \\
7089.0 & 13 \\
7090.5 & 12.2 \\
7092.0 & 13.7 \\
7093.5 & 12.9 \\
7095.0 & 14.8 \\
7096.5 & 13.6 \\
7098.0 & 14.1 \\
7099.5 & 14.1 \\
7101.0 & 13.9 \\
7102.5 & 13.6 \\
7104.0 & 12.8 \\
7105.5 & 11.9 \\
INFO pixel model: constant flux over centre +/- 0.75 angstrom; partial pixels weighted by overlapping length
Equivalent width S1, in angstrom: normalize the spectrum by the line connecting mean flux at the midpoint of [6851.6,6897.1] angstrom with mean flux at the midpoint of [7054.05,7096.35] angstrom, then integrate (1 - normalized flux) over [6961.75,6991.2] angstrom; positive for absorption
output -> 1.1 angstrom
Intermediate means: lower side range 14.1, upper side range 13.4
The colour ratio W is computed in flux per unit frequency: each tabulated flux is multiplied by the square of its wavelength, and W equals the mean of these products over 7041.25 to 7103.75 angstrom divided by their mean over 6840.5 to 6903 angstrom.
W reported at 1.03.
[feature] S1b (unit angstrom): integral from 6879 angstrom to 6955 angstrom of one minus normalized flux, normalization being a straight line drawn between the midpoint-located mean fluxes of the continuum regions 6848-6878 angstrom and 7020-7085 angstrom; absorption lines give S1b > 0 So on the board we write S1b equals -1.8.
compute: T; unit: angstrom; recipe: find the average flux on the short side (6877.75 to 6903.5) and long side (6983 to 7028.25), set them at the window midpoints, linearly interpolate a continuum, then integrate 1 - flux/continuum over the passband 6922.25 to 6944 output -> 1.5 angstrom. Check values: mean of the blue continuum 14.8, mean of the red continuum 13.2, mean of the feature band 13.3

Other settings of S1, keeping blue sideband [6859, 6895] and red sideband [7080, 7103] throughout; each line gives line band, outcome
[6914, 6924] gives 0.6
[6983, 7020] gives 1.7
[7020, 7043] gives 0.8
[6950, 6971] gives 1.1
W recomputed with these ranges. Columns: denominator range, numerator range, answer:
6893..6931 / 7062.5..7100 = 1.05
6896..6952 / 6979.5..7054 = 1.03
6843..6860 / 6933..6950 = 1.02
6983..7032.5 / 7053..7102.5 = 1.04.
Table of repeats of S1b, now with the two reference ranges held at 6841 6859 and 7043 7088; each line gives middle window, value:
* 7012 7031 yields 0.5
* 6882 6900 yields -2.3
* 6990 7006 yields 0.6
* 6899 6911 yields -0.2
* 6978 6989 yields 0.4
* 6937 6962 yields 0.3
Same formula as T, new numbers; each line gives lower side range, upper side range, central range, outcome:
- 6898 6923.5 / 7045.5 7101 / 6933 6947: -0.07 angstrom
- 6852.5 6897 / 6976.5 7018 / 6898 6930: 1.11 angstrom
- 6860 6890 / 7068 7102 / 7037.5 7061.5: -0.38 angstrom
